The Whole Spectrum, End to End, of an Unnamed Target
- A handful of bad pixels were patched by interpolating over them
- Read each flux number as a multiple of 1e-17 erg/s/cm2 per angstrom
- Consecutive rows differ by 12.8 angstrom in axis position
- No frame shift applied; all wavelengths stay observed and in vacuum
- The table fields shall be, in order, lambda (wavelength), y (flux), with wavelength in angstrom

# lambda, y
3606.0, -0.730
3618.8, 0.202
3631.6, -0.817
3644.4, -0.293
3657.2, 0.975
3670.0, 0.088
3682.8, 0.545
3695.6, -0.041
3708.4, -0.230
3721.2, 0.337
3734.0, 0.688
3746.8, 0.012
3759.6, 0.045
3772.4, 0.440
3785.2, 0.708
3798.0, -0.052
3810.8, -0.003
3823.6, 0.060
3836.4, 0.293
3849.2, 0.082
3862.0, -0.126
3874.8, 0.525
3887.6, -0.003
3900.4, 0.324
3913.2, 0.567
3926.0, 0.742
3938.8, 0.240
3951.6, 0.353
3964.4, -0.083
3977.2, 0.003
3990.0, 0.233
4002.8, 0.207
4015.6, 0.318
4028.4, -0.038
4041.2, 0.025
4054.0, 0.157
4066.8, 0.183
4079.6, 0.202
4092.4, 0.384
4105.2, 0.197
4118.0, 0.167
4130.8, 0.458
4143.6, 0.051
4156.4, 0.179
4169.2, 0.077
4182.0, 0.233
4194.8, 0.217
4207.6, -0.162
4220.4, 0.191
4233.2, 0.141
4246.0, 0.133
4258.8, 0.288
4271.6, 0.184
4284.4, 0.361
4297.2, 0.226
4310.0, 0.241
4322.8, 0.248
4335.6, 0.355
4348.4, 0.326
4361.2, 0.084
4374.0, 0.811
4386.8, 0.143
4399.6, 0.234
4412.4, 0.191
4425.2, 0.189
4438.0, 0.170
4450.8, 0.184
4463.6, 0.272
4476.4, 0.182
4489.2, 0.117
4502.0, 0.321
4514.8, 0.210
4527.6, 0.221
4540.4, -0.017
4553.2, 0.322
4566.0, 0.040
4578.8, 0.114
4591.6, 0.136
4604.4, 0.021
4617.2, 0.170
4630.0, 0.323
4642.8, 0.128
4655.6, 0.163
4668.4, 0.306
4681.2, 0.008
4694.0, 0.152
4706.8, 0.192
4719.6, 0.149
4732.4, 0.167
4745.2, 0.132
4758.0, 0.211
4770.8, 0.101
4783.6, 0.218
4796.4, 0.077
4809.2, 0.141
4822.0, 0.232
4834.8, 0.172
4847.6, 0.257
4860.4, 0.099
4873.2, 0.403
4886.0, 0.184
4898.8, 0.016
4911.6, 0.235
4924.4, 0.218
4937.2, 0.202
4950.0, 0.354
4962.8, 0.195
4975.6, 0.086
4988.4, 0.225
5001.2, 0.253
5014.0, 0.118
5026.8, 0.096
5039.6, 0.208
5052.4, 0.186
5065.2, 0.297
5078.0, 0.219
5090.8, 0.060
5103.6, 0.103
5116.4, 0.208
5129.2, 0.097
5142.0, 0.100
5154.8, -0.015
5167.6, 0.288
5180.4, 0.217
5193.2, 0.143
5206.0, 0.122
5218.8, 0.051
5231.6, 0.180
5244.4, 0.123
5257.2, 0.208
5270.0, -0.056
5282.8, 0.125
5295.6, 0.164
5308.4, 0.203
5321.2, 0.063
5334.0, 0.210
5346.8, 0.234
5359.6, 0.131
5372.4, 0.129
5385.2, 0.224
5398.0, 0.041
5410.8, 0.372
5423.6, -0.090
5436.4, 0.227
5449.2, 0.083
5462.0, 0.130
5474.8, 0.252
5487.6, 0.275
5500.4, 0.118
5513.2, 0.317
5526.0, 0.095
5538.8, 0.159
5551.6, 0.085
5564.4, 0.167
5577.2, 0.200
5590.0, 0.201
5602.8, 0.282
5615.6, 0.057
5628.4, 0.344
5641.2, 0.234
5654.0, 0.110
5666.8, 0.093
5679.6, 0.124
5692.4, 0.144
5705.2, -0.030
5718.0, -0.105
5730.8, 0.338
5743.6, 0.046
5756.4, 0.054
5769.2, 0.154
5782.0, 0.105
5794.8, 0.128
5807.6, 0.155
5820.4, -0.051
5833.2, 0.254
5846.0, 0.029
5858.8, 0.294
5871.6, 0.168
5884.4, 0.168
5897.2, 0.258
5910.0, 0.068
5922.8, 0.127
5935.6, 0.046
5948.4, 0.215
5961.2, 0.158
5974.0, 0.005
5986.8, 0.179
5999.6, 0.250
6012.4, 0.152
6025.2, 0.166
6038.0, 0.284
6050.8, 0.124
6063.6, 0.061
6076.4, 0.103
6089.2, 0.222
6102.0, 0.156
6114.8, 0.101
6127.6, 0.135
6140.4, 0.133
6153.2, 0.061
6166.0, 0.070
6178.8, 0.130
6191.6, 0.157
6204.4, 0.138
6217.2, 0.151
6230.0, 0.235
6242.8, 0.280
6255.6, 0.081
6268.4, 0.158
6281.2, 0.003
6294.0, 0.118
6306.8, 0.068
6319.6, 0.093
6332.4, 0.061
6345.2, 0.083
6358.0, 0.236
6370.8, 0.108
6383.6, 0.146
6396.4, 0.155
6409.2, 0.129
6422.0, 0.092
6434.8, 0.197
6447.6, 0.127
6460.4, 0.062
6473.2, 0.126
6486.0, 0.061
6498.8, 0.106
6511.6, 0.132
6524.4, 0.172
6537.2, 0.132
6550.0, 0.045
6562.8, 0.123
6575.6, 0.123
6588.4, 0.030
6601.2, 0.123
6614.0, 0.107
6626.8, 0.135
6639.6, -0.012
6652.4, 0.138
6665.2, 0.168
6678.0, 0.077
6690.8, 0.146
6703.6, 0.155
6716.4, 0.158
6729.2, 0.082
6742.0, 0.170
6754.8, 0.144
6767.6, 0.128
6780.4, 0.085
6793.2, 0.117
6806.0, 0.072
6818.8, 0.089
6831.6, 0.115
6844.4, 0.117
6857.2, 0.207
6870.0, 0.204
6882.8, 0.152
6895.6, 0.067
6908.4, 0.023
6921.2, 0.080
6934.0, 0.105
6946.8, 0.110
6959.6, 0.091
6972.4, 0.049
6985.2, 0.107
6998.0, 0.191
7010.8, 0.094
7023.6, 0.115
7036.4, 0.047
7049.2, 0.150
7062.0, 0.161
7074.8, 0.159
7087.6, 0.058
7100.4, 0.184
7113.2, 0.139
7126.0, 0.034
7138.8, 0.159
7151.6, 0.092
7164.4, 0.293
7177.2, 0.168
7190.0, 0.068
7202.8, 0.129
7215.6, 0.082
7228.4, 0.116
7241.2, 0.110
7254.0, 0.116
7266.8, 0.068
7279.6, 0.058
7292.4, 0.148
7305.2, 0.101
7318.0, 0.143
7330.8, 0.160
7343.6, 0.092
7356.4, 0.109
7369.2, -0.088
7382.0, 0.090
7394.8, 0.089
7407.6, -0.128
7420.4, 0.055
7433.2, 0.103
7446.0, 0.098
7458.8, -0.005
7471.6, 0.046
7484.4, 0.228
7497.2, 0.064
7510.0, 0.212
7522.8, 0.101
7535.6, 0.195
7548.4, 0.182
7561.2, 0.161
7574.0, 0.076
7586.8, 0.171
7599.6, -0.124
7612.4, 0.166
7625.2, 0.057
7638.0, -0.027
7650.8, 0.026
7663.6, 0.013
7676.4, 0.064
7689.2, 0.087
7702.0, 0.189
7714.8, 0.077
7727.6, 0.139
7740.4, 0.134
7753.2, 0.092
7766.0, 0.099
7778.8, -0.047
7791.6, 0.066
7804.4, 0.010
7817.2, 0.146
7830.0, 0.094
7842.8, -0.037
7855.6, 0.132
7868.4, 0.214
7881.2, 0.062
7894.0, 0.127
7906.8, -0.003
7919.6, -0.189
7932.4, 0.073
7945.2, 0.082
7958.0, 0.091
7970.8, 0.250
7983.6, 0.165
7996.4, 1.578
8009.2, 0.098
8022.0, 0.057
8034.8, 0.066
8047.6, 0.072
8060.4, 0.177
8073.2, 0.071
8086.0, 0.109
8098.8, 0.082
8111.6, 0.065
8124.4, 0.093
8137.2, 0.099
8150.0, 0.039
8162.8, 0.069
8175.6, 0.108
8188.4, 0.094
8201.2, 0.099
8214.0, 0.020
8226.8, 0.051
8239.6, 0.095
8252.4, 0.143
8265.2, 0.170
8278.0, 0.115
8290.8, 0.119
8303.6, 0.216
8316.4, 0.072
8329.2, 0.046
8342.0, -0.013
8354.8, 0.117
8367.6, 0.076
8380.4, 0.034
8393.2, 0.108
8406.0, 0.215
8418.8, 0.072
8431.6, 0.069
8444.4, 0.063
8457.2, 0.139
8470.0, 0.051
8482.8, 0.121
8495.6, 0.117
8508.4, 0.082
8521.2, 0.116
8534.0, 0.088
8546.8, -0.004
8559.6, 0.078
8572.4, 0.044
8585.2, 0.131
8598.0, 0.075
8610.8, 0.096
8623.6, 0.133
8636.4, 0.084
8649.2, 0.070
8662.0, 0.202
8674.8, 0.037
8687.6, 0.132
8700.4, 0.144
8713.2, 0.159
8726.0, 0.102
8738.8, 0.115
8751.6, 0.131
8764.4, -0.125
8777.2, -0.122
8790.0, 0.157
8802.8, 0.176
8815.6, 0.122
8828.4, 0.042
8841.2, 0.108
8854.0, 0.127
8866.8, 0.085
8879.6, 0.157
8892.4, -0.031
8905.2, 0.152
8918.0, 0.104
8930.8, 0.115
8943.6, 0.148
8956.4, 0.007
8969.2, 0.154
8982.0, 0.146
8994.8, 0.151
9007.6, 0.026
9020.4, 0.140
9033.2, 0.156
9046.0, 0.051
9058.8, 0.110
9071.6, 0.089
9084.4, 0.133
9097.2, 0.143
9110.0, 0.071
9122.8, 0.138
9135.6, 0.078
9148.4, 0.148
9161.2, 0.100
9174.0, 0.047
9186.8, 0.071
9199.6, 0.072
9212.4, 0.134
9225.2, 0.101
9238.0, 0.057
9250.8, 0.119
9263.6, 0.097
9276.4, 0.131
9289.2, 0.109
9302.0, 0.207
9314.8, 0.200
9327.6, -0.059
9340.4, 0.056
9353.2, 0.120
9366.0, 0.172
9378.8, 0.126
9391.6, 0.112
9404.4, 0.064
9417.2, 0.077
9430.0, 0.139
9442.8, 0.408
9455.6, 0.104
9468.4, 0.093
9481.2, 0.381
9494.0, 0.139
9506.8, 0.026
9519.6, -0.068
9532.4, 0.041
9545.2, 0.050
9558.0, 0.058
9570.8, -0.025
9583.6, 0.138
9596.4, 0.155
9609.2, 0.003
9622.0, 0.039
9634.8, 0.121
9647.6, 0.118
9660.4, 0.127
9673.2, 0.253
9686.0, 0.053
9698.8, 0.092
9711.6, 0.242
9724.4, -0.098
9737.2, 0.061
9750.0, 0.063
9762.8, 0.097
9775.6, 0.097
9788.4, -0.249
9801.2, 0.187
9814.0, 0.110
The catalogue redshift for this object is 1.14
